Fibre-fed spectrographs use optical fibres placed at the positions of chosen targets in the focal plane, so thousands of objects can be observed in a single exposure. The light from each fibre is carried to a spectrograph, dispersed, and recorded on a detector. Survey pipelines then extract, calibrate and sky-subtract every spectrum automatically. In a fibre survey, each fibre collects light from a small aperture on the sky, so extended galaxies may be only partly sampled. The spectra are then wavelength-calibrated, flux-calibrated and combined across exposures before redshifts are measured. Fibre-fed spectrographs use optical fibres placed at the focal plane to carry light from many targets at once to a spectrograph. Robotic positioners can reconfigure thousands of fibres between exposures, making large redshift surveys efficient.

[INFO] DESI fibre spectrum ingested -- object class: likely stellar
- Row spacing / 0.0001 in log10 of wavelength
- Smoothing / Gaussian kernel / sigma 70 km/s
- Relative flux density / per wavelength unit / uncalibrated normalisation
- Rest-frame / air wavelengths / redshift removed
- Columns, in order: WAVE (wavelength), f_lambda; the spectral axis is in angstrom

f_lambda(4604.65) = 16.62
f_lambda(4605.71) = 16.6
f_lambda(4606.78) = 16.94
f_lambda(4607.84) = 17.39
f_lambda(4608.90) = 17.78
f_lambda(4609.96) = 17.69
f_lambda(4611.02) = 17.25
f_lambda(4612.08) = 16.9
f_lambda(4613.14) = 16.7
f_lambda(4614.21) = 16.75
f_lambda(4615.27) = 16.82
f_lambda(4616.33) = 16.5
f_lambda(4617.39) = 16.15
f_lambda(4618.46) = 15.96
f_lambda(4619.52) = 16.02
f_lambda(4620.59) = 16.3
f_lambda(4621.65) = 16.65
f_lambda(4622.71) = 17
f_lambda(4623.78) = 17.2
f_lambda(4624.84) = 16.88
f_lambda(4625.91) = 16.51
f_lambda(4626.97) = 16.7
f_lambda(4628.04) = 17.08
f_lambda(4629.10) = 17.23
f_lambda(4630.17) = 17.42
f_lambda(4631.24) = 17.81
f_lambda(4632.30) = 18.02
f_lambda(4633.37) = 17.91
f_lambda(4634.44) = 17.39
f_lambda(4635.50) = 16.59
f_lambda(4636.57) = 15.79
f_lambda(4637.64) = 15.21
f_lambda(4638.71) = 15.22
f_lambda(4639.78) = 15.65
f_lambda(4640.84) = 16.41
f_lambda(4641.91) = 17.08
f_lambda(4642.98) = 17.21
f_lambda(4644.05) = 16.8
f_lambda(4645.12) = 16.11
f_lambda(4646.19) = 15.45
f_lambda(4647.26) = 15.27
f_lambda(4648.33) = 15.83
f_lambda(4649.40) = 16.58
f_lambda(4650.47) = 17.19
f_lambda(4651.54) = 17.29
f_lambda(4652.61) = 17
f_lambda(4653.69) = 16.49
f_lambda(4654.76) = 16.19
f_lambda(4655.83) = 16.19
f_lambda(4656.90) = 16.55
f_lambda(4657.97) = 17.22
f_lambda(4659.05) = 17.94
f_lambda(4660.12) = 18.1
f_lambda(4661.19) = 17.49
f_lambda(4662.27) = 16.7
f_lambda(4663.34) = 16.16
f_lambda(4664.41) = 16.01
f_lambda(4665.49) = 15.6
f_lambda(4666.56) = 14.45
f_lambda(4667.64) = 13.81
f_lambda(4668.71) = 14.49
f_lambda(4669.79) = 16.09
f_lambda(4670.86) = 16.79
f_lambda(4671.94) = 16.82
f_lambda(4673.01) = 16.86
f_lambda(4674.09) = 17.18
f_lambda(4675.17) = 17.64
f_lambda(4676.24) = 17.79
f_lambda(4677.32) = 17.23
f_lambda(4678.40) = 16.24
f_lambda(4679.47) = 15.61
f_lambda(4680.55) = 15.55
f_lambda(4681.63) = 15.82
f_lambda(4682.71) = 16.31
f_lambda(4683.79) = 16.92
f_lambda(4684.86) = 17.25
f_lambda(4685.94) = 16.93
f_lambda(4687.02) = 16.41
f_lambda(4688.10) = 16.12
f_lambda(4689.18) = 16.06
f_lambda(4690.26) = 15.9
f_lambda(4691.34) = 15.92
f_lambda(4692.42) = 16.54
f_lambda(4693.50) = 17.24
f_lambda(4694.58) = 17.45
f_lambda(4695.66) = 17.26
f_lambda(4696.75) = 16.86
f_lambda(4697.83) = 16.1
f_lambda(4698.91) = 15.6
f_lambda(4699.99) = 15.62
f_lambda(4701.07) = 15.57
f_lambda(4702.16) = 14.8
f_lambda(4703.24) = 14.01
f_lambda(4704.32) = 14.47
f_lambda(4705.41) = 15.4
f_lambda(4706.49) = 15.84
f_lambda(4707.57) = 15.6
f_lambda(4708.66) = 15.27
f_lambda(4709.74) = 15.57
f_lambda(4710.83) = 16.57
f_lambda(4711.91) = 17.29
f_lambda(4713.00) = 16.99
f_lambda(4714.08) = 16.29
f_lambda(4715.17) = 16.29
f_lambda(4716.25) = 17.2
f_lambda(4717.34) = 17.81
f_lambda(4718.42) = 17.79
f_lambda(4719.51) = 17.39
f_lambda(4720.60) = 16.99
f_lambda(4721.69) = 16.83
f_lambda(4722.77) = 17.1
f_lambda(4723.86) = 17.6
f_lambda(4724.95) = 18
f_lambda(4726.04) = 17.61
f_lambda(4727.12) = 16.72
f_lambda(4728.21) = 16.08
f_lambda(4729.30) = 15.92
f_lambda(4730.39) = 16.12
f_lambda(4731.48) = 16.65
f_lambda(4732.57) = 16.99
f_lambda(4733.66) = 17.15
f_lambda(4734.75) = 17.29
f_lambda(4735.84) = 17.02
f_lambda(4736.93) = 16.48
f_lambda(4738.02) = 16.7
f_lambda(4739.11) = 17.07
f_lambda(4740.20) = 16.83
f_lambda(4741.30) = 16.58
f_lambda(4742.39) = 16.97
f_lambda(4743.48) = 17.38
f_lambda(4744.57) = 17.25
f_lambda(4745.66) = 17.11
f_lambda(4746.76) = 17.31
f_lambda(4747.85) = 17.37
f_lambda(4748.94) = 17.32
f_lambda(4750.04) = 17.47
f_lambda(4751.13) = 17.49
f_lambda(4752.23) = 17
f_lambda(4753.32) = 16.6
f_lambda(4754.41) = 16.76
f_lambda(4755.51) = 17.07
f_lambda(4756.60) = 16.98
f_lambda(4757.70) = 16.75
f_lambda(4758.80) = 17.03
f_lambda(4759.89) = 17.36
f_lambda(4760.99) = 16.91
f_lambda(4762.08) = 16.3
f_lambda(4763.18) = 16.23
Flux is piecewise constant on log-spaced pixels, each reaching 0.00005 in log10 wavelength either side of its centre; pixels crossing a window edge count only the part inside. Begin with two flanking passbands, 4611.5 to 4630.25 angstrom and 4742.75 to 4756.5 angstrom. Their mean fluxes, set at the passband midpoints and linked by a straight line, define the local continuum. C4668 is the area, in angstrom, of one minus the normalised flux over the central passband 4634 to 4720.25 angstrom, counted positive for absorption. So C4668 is 2.8 angstrom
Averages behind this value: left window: 16.7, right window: 17.2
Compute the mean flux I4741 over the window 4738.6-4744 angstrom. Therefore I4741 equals 17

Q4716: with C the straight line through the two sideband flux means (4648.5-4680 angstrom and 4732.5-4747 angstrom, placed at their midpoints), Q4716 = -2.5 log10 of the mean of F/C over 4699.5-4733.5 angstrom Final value 0.03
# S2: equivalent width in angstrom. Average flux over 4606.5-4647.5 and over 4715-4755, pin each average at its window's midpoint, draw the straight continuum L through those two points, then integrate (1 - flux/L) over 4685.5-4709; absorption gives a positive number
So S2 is 1.4 angstrom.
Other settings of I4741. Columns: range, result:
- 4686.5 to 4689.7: 16.2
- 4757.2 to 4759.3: 16.9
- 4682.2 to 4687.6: 16.8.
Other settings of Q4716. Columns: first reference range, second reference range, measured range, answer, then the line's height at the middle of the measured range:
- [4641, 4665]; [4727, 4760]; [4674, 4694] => 0.01 mag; 16.8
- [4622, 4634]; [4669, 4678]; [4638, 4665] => 0.03 mag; 17.1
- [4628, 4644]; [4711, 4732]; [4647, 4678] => 0.02 mag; 16.9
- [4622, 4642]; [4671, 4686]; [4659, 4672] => 0.04 mag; 16.7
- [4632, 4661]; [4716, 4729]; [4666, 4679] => 0.04 mag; 16.8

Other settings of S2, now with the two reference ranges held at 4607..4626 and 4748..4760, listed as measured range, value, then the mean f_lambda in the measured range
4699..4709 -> 1.1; 15.2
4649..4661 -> -0.1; 17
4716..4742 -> 0.1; 17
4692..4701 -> 0.2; 16.5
